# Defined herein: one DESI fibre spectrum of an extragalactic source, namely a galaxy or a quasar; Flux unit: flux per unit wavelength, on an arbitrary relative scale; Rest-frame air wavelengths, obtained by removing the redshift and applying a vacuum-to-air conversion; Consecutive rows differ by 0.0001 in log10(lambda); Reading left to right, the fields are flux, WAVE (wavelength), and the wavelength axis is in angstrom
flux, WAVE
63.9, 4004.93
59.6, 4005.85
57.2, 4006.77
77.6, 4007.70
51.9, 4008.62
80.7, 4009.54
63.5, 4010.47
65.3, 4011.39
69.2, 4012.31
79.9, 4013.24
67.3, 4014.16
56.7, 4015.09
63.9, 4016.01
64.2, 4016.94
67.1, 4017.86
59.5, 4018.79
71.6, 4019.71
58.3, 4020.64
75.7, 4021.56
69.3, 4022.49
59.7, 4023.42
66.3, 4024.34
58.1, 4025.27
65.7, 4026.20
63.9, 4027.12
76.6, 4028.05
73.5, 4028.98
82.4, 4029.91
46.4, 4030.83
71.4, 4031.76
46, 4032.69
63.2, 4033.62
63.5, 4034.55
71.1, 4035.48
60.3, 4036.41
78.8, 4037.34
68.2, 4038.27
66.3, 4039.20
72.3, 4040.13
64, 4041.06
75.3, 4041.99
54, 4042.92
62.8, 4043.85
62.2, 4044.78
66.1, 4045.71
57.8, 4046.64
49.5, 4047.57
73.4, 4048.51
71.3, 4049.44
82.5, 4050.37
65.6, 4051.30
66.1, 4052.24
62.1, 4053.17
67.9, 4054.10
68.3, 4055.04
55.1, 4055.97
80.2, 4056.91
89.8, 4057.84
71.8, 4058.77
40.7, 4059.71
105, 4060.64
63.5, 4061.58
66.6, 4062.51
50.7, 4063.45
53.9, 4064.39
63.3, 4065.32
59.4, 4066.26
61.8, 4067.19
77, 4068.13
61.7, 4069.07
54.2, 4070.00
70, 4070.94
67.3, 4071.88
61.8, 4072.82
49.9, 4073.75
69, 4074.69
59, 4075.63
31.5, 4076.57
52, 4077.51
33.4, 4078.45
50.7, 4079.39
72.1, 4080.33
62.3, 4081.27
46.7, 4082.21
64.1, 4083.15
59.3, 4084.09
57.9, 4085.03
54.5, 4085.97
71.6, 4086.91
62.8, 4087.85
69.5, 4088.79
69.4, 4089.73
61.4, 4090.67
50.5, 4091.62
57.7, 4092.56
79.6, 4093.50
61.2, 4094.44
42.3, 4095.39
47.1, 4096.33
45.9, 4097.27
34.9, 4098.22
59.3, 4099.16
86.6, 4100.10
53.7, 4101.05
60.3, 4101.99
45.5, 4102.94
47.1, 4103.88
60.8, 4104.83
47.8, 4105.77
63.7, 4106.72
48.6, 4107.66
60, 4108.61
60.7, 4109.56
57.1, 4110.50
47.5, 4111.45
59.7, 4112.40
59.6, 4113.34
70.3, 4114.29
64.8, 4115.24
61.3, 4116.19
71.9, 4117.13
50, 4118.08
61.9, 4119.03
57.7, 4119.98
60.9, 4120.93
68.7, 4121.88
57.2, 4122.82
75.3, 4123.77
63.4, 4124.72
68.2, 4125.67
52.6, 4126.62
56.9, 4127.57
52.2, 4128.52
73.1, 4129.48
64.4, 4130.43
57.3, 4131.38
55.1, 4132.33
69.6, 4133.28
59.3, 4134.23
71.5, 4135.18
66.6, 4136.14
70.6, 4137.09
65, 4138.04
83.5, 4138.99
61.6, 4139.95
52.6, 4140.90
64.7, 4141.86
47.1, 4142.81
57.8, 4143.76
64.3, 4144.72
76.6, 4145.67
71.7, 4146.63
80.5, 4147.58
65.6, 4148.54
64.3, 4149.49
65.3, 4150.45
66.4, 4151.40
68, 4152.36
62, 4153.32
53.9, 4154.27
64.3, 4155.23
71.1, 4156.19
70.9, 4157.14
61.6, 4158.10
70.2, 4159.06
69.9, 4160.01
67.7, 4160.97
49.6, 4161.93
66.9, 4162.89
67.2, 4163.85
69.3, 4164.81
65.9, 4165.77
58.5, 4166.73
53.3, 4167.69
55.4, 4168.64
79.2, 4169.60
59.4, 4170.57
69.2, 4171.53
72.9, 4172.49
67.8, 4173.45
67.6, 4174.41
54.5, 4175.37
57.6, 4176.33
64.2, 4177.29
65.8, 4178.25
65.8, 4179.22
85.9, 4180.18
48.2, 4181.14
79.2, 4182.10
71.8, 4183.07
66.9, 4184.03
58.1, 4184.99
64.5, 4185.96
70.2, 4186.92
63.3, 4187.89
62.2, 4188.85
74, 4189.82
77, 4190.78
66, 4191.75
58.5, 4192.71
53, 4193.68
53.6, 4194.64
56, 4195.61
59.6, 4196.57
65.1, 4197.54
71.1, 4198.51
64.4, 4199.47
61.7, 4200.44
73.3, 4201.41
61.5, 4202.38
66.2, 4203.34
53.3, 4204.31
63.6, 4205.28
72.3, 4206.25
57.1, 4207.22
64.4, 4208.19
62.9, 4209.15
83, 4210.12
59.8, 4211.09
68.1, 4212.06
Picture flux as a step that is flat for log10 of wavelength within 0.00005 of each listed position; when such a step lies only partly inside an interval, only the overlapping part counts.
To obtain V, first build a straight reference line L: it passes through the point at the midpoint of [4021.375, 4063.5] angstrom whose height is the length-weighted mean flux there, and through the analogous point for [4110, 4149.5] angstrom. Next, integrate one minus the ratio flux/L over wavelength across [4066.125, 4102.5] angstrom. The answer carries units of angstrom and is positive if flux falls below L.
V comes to 3.6 angstrom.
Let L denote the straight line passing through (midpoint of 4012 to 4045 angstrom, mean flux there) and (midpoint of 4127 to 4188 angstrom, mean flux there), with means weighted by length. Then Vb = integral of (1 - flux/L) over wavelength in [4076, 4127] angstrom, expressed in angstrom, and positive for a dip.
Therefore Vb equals 5.6 angstrom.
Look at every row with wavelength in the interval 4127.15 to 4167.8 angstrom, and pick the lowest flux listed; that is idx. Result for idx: 47.1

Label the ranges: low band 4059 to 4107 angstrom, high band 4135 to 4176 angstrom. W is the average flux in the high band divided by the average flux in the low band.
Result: 1.1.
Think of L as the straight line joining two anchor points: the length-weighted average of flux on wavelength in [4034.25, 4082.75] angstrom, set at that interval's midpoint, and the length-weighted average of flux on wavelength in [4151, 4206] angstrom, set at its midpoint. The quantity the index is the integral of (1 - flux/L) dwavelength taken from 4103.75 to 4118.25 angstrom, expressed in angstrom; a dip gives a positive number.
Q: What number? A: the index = 1.2 angstrom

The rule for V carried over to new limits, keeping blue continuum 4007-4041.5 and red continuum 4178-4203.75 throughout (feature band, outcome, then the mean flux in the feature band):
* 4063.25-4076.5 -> 1.09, 60.7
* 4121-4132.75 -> 0.66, 62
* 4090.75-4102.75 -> 1.71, 56.5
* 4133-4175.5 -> 0.07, 65.4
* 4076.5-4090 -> 1.68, 57.8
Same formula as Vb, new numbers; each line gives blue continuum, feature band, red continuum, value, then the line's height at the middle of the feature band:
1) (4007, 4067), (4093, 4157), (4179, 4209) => 3.8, 65.4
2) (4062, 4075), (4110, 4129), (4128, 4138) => 0.8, 63.5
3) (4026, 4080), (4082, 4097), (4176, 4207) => 1.1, 64.3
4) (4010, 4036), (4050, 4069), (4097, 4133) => -1.3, 63.1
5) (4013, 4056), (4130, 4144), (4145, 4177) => 0.5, 65.6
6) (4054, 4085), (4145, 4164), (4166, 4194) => -0.7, 64.4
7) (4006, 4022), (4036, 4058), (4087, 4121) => -1.3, 63.4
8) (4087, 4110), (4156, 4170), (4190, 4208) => -0.9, 61.2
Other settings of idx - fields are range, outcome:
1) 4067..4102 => 31.5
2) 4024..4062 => 40.7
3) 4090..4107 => 34.9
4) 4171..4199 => 48.2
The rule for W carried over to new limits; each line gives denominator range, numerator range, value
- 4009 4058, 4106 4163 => 0.95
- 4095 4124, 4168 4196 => 1.13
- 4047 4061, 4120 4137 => 0.91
